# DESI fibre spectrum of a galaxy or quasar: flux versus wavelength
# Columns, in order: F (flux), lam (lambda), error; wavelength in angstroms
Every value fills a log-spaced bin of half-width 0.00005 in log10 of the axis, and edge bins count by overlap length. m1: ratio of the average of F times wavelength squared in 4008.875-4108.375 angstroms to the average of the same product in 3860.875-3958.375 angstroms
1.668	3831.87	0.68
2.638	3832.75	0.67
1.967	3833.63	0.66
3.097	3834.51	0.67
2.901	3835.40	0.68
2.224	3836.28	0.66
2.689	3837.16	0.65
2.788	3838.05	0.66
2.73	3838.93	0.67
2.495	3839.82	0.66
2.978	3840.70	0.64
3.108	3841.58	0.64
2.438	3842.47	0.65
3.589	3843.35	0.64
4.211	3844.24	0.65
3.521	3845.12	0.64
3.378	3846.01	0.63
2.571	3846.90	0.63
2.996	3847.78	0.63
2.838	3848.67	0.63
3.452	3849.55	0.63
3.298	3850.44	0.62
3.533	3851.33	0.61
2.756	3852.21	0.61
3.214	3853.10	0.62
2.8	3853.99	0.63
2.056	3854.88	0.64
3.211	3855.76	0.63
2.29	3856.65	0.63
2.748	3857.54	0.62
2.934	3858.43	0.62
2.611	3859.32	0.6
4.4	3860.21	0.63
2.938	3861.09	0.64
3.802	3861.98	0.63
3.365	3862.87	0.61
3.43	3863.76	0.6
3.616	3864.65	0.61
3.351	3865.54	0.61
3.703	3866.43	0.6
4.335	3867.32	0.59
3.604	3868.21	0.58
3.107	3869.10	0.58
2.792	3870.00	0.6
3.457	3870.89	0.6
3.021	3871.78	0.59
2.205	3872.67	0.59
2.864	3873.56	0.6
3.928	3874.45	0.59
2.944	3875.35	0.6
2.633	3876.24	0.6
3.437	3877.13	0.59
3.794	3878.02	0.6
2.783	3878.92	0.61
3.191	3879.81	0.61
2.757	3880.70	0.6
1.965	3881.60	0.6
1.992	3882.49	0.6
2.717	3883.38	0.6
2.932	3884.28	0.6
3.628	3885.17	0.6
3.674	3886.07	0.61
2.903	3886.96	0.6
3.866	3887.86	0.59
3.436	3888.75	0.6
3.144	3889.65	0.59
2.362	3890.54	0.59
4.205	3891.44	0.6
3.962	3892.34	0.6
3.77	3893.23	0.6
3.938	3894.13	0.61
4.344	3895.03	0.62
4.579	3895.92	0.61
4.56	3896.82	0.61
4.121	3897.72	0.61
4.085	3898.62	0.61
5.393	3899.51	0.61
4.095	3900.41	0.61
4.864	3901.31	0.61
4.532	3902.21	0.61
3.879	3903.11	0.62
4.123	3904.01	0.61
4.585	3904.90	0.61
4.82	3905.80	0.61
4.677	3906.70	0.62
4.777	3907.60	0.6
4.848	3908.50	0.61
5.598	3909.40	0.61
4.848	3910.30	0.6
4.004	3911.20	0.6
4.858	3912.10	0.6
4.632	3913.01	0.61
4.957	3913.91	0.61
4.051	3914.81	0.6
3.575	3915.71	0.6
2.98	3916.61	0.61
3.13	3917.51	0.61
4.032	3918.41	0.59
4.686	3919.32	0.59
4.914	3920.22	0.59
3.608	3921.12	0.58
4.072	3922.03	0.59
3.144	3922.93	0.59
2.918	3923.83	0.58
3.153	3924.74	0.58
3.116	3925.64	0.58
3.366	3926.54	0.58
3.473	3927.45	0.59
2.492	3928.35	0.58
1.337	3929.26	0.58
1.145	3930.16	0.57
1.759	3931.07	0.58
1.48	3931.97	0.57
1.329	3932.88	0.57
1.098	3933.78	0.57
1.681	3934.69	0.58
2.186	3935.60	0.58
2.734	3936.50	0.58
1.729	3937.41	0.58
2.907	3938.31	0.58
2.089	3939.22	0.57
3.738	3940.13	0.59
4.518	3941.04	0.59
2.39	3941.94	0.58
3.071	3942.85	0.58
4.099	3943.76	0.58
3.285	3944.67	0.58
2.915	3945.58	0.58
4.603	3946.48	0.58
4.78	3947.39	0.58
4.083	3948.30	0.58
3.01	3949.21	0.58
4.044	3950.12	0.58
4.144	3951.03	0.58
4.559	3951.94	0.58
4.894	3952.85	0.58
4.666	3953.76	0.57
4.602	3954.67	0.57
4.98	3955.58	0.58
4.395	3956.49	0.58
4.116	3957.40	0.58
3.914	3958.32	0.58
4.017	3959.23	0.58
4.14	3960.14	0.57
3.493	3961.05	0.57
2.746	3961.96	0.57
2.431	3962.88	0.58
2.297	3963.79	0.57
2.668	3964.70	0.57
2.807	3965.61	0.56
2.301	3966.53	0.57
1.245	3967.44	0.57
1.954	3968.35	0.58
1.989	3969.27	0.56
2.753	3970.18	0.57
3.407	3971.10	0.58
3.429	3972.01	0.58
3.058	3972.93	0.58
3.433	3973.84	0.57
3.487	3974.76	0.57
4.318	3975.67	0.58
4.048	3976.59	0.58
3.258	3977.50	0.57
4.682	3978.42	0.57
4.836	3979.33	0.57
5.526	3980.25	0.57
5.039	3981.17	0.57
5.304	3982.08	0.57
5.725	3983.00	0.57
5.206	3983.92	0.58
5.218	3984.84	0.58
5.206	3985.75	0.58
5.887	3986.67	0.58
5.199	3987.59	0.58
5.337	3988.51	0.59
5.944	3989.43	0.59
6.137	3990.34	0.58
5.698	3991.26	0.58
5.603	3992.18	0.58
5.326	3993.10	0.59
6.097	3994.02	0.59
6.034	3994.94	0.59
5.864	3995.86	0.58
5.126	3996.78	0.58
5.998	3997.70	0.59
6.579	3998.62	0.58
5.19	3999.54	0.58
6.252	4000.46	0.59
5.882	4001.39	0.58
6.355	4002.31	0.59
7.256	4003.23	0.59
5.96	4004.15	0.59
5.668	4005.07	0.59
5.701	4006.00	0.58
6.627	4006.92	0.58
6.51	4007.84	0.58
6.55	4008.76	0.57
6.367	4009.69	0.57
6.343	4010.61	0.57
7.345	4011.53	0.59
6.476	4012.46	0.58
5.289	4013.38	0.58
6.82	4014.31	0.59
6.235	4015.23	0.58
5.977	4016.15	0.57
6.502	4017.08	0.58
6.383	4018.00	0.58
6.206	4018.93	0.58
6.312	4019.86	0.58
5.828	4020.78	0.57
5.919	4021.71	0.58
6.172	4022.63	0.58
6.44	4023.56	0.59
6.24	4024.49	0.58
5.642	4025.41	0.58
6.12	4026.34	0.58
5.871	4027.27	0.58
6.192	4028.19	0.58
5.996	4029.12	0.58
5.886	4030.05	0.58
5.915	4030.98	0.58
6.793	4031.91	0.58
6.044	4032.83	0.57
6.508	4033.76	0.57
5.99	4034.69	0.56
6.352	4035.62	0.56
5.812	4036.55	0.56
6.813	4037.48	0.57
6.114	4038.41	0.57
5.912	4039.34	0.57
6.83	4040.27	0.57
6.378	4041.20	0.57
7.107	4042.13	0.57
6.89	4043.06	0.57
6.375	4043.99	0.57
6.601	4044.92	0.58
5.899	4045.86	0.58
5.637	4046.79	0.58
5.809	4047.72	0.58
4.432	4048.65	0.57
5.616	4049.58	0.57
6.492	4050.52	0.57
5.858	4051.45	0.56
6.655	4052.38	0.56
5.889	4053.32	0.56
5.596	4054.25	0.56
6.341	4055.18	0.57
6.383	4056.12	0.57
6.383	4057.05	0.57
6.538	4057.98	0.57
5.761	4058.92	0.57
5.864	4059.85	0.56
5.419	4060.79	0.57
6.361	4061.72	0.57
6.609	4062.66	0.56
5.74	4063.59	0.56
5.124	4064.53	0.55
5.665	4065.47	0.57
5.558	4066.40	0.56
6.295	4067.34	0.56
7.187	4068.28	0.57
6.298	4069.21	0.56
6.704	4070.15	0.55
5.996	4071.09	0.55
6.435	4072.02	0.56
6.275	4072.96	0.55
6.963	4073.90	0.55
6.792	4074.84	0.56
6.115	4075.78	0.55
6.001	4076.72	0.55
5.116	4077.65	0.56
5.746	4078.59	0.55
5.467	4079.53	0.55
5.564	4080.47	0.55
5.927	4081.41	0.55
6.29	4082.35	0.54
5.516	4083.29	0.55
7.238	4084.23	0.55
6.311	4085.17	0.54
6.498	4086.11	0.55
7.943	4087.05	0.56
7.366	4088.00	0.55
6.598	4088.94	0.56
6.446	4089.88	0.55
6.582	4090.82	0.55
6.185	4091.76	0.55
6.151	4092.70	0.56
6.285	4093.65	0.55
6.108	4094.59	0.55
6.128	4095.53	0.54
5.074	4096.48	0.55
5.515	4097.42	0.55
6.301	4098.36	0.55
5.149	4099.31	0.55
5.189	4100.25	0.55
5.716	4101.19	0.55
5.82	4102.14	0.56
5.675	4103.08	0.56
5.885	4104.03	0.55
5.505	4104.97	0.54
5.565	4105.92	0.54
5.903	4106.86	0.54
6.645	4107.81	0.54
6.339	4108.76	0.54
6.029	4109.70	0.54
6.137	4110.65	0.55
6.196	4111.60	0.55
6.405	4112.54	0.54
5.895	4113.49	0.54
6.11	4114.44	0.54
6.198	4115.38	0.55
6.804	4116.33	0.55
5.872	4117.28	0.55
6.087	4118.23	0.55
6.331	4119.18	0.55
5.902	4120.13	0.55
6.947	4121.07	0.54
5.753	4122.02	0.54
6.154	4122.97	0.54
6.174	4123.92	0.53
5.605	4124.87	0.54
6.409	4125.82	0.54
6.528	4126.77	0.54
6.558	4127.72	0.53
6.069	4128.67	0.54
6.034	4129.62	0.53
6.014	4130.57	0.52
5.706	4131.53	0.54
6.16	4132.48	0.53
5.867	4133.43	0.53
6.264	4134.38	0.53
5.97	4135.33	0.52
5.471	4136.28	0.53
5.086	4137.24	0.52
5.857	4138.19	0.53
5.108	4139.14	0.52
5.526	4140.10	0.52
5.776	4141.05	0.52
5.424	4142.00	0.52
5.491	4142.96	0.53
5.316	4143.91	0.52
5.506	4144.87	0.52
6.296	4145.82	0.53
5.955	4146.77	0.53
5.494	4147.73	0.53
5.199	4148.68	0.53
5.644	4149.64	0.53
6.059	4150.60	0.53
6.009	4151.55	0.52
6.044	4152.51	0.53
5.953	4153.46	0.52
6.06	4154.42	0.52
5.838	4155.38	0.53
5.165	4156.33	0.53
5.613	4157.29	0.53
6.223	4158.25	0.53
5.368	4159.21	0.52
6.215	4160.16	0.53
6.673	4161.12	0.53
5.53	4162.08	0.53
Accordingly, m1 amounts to 1.86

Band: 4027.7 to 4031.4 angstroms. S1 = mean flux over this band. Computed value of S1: 6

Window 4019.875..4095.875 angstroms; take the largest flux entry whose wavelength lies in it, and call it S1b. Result 7.943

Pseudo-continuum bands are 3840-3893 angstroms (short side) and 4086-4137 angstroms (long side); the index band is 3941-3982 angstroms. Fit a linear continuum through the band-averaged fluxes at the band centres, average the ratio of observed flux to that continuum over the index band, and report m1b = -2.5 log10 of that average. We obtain 0.175 mag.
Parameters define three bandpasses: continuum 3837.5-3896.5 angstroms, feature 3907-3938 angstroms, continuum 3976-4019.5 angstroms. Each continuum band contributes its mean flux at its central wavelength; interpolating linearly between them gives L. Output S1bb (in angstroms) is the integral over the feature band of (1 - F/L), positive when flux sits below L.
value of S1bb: 7.0 angstroms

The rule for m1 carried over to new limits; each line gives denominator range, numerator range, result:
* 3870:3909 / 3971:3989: 1.32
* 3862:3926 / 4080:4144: 1.80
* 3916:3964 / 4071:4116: 2.00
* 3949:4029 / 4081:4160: 1.27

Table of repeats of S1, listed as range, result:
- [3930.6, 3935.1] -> 1.47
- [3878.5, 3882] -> 2.68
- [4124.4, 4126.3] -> 6.01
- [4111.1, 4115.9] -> 6.17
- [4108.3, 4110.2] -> 6.19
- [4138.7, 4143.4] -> 5.46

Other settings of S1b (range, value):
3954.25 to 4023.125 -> 7.345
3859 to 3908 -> 5.393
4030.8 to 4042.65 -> 7.107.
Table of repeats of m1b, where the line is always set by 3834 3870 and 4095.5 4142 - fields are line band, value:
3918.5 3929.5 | 0.14 mag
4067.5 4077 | -0.19 mag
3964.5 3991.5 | 0.08 mag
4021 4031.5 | -0.21 mag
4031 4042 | -0.24 mag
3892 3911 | -0.23 mag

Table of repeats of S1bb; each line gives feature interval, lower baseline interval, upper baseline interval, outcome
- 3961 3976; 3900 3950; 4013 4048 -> 6.0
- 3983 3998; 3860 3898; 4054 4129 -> -2.5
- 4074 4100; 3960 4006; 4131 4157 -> -4.1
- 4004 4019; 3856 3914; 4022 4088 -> -2.1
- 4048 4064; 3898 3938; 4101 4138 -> -2.2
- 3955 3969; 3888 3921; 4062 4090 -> 5.0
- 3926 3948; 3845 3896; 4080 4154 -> 7.2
